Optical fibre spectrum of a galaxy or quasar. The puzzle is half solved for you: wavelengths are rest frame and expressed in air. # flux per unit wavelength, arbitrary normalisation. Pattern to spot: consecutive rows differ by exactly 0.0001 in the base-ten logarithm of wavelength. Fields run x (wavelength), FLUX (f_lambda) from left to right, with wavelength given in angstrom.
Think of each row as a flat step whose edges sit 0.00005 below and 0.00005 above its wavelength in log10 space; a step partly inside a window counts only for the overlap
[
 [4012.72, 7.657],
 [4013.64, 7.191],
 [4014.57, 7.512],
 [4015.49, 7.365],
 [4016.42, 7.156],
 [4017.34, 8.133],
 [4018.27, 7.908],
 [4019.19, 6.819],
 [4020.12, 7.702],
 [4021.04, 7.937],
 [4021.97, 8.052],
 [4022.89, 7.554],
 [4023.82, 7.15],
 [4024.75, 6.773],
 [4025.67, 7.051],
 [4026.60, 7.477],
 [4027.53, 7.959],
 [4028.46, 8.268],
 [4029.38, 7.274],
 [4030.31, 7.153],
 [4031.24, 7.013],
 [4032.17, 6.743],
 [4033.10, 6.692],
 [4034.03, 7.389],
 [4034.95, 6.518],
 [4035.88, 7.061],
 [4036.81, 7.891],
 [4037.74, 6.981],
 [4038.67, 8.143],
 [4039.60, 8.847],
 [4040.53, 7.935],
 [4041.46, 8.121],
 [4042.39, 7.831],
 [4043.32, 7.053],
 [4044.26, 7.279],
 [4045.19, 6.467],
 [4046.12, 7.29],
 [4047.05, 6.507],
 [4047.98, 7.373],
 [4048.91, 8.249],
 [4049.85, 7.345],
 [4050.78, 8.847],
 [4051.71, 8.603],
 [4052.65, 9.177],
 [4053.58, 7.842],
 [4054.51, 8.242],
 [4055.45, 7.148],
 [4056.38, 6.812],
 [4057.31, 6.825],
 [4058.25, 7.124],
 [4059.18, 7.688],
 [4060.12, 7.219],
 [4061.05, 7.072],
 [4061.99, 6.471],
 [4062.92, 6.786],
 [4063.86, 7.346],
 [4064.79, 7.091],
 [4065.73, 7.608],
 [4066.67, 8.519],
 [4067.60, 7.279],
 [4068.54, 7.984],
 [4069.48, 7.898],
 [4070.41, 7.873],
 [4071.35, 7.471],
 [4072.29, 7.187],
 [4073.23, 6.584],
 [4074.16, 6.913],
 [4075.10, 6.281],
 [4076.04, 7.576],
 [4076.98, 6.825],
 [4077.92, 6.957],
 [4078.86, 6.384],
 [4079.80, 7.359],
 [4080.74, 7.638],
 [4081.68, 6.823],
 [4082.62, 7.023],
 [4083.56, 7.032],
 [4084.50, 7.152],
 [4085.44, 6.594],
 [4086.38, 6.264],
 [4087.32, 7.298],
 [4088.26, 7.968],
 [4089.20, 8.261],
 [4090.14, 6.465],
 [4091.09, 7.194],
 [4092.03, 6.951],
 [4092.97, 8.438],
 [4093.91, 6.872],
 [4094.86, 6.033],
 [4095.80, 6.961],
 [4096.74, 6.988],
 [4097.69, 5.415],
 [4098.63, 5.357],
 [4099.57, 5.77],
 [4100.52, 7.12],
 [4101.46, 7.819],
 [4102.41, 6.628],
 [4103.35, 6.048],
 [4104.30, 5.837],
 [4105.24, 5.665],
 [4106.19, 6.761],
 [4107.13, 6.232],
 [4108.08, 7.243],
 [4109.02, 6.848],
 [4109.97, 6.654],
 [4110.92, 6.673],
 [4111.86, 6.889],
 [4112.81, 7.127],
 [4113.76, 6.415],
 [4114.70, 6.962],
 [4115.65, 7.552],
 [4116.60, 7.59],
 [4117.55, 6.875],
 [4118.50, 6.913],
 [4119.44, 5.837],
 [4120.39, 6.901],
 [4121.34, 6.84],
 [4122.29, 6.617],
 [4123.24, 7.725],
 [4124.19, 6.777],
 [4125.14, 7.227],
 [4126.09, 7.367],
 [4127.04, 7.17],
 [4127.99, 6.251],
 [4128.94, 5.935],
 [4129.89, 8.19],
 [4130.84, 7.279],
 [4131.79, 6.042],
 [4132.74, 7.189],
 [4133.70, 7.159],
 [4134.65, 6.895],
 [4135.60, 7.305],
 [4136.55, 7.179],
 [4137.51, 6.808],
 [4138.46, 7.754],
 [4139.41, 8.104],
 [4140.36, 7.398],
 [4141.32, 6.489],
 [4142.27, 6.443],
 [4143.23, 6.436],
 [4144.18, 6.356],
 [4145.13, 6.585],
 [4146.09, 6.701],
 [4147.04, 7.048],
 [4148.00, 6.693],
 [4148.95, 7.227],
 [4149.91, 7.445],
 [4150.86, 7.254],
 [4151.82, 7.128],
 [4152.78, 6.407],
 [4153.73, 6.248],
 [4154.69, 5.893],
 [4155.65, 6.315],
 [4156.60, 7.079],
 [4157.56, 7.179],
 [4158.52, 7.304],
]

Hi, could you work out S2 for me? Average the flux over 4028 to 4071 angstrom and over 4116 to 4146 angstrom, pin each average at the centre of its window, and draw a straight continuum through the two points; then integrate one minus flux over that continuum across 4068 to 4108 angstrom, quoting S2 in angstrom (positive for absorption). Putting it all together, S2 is 1.9 angstrom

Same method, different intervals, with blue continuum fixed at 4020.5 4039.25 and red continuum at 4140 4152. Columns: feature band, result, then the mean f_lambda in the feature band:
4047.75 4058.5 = -0.8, 7.82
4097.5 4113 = 1.2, 6.49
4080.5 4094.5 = -0.1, 7.18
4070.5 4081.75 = 0.2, 7.03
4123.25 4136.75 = -0.2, 7.02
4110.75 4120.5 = 0.1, 6.9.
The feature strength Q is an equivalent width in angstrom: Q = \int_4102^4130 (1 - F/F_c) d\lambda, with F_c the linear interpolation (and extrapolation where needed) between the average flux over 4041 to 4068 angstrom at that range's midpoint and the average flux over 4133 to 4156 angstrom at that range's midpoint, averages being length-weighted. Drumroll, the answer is 1.2 angstrom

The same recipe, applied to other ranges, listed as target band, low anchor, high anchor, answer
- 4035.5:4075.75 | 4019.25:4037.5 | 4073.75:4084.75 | -1.94 angstrom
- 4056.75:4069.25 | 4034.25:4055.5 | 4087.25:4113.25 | 0.11 angstrom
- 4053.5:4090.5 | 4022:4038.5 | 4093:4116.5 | -1.64 angstrom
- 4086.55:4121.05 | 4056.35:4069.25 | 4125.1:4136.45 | 1.60 angstrom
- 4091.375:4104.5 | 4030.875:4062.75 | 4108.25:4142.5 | 1.00 angstrom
